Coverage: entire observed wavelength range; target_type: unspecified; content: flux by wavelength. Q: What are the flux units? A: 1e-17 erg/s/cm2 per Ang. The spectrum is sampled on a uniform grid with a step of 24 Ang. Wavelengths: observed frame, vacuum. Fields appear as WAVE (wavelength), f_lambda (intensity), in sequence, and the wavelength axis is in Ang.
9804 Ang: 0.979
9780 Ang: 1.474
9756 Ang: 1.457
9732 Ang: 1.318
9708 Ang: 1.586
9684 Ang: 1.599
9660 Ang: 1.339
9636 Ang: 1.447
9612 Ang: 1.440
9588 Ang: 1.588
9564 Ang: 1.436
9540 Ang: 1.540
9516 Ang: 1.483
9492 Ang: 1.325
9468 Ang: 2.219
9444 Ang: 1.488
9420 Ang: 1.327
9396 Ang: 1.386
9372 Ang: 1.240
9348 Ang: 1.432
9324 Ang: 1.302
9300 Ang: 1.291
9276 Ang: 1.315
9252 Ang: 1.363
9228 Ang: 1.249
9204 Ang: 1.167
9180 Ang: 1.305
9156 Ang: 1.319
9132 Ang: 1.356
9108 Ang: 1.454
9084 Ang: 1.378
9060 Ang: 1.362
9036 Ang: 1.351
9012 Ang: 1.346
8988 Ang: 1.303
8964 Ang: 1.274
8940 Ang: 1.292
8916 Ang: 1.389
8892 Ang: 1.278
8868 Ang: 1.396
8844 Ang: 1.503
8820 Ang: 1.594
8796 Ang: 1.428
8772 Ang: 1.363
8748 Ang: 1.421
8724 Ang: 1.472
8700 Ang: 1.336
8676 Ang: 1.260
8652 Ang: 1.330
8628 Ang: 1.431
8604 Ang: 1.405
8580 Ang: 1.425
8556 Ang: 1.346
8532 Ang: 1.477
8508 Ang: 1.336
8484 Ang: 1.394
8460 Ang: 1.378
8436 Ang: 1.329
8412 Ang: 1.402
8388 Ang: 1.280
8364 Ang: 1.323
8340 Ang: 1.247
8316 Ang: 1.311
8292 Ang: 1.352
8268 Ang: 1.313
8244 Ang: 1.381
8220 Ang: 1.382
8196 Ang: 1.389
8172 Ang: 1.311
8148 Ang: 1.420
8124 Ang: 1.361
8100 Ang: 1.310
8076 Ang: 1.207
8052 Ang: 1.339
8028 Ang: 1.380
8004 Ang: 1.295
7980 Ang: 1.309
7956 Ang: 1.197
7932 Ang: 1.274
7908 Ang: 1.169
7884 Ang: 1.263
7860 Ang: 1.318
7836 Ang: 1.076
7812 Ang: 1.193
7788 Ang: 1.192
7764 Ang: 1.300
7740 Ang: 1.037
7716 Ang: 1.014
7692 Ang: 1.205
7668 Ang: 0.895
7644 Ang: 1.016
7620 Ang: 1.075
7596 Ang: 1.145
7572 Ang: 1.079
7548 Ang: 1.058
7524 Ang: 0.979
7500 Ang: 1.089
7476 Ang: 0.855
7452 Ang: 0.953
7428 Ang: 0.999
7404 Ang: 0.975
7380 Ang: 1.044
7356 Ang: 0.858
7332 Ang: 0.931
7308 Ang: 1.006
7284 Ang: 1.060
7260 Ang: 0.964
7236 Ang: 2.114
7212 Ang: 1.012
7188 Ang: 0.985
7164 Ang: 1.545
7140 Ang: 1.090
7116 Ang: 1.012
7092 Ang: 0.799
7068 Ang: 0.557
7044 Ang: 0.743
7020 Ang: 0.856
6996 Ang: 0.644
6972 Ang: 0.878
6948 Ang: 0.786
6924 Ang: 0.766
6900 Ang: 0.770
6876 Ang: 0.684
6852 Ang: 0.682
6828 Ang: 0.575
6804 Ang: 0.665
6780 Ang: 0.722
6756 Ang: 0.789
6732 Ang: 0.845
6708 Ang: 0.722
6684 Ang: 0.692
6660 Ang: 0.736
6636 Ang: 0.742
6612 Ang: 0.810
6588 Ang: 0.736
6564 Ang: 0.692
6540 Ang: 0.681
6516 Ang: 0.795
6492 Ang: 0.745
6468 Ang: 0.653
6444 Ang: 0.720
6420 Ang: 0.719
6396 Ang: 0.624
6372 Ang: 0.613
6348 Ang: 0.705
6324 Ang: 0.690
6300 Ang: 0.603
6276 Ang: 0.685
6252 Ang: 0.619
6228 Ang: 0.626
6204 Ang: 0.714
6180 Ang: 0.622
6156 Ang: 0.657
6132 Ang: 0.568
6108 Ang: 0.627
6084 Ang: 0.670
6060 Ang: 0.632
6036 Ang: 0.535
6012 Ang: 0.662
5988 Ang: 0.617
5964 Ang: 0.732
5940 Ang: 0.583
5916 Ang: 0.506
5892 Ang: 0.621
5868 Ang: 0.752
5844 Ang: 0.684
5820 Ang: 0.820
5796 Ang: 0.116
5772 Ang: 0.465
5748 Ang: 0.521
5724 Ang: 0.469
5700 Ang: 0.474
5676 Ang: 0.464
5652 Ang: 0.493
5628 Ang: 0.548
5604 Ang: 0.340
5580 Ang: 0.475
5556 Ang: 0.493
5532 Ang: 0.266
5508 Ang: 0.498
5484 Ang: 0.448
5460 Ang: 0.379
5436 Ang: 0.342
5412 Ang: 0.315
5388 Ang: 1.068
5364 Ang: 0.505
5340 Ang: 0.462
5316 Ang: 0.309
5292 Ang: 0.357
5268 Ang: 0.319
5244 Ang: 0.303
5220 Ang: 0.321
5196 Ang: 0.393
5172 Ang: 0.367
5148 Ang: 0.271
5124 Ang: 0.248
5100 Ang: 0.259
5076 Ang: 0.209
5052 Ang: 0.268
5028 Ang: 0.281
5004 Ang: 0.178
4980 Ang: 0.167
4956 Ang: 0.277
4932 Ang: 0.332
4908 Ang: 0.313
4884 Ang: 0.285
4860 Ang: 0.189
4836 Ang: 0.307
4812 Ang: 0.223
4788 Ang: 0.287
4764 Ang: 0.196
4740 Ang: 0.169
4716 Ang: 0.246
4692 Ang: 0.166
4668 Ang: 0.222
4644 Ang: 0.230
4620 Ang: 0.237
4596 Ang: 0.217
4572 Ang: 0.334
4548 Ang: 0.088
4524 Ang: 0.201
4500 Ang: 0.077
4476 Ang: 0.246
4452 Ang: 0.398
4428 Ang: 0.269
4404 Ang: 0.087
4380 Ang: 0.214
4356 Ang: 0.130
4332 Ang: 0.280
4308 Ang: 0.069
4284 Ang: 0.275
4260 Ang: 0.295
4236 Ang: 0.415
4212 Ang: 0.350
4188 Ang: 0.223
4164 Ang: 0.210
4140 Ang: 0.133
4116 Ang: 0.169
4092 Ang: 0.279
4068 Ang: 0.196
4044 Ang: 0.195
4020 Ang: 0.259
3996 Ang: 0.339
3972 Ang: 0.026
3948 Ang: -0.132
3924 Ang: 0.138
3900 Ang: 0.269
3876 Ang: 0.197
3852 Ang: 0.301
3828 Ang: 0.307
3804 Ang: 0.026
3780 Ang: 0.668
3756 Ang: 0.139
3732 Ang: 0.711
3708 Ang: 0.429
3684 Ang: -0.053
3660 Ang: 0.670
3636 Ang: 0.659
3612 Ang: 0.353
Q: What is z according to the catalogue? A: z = 0.44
